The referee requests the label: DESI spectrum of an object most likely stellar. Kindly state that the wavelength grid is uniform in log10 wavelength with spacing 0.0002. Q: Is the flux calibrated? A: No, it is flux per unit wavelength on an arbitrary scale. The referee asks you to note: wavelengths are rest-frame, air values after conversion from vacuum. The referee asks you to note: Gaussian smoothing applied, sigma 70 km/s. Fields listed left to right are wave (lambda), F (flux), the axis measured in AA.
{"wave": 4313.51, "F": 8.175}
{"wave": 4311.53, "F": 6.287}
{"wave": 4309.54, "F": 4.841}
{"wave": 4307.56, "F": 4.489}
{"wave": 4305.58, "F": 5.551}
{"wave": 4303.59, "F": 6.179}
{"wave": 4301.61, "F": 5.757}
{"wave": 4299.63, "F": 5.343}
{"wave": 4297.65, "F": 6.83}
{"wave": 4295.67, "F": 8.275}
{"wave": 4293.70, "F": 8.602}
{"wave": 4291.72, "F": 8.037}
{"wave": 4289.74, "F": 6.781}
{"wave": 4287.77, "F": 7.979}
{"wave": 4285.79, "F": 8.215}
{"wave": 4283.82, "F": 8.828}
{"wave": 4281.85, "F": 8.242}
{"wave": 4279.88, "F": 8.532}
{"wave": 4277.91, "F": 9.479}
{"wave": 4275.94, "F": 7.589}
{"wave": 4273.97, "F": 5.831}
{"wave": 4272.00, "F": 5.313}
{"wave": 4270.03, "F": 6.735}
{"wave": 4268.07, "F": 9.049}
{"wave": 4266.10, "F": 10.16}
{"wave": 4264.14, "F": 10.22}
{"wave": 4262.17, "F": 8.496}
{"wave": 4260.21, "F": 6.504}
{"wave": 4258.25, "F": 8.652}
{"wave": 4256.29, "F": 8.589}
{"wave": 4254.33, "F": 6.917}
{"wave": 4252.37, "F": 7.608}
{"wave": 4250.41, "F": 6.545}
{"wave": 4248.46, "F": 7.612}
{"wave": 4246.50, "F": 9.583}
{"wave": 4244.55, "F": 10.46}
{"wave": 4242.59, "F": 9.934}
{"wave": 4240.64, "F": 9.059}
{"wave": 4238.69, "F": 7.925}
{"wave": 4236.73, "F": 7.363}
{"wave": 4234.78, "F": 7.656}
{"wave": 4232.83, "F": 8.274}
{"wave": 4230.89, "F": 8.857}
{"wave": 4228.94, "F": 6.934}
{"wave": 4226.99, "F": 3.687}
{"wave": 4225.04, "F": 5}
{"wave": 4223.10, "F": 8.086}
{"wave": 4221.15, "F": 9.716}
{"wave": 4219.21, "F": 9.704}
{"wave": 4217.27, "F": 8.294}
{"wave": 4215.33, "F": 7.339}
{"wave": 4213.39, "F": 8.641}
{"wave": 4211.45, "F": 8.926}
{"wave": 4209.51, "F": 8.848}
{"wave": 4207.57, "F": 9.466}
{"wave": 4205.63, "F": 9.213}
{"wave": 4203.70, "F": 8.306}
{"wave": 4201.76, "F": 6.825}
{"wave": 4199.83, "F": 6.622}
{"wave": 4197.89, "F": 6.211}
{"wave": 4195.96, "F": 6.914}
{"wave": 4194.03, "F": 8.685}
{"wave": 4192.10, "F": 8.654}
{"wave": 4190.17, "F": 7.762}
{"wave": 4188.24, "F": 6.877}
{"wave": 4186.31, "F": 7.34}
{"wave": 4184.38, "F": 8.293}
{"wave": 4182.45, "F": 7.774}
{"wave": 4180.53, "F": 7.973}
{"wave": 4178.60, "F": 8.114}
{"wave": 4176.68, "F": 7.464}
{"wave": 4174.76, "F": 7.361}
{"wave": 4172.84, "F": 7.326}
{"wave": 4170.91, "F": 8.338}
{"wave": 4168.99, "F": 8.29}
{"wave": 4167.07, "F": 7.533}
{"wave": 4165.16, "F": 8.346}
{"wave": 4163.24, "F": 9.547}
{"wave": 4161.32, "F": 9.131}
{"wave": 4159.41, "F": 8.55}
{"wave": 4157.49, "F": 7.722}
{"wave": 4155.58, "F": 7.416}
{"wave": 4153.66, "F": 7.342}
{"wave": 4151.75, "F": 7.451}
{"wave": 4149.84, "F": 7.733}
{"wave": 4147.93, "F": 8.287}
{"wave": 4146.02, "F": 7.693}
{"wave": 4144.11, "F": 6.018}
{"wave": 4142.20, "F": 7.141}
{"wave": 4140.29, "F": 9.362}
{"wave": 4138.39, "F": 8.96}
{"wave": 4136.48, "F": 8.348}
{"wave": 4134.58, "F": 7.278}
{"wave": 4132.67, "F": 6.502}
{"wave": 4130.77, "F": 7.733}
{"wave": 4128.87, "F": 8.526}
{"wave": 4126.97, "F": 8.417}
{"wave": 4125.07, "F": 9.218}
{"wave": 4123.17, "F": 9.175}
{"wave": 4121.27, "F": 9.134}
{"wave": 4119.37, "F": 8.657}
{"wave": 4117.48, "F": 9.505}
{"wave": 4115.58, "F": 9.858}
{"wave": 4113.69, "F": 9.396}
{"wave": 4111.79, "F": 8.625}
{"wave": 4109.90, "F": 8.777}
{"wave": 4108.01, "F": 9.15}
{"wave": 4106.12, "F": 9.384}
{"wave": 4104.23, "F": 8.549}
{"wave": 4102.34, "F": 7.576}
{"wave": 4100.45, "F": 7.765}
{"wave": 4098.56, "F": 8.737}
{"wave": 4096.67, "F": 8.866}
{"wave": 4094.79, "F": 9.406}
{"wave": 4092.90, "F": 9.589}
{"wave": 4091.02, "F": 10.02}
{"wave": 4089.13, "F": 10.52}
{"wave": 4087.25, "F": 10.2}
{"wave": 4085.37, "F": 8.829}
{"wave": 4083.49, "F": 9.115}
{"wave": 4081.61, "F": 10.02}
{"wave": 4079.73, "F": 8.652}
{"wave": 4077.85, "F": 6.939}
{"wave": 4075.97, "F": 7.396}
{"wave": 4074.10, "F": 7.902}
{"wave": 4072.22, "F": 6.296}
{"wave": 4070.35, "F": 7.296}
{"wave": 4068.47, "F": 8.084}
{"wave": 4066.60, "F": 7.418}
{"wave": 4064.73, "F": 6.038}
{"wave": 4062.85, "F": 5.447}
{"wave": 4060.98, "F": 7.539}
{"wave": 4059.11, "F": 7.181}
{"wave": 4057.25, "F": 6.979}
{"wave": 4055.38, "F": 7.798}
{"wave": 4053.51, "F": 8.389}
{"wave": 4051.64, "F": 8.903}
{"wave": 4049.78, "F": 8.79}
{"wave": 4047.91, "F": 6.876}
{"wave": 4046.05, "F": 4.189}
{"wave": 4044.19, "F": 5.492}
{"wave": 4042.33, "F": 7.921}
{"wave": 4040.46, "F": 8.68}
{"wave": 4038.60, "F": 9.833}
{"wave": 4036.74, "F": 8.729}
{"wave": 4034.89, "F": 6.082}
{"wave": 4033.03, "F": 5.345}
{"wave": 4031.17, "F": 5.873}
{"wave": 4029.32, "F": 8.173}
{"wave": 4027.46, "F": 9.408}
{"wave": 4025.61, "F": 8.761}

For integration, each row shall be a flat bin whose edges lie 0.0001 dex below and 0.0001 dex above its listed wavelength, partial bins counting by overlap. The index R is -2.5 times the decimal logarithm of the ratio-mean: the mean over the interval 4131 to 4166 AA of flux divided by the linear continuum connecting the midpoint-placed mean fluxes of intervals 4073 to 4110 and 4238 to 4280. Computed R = 0.09 mag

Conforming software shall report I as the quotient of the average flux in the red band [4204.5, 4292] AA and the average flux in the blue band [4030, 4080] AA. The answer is 1.12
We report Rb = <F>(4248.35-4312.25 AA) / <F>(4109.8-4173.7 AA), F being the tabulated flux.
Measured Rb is 0.89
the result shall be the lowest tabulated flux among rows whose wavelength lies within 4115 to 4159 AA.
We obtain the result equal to 6.018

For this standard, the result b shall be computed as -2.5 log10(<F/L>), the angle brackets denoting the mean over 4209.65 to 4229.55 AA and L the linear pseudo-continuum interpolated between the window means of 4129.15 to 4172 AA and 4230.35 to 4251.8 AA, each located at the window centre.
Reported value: 0.086 mag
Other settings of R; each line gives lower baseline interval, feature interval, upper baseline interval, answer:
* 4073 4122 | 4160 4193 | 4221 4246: 0.043 mag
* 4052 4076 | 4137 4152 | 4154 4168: 0.033 mag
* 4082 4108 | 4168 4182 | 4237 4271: 0.125 mag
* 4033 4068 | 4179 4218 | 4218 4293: -0.019 mag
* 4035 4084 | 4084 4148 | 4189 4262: -0.130 mag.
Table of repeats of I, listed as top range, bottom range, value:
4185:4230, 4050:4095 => 0.95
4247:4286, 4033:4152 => 0.98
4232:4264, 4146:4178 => 1.03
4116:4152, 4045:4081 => 1.13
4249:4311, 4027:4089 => 0.97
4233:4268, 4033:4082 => 1.14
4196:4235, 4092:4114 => 0.89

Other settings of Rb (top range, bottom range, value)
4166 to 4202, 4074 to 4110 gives 0.86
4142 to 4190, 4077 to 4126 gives 0.86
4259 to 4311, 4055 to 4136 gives 0.88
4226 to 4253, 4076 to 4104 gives 0.89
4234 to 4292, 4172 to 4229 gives 1.05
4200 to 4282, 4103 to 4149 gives 0.95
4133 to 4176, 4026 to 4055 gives 1.05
